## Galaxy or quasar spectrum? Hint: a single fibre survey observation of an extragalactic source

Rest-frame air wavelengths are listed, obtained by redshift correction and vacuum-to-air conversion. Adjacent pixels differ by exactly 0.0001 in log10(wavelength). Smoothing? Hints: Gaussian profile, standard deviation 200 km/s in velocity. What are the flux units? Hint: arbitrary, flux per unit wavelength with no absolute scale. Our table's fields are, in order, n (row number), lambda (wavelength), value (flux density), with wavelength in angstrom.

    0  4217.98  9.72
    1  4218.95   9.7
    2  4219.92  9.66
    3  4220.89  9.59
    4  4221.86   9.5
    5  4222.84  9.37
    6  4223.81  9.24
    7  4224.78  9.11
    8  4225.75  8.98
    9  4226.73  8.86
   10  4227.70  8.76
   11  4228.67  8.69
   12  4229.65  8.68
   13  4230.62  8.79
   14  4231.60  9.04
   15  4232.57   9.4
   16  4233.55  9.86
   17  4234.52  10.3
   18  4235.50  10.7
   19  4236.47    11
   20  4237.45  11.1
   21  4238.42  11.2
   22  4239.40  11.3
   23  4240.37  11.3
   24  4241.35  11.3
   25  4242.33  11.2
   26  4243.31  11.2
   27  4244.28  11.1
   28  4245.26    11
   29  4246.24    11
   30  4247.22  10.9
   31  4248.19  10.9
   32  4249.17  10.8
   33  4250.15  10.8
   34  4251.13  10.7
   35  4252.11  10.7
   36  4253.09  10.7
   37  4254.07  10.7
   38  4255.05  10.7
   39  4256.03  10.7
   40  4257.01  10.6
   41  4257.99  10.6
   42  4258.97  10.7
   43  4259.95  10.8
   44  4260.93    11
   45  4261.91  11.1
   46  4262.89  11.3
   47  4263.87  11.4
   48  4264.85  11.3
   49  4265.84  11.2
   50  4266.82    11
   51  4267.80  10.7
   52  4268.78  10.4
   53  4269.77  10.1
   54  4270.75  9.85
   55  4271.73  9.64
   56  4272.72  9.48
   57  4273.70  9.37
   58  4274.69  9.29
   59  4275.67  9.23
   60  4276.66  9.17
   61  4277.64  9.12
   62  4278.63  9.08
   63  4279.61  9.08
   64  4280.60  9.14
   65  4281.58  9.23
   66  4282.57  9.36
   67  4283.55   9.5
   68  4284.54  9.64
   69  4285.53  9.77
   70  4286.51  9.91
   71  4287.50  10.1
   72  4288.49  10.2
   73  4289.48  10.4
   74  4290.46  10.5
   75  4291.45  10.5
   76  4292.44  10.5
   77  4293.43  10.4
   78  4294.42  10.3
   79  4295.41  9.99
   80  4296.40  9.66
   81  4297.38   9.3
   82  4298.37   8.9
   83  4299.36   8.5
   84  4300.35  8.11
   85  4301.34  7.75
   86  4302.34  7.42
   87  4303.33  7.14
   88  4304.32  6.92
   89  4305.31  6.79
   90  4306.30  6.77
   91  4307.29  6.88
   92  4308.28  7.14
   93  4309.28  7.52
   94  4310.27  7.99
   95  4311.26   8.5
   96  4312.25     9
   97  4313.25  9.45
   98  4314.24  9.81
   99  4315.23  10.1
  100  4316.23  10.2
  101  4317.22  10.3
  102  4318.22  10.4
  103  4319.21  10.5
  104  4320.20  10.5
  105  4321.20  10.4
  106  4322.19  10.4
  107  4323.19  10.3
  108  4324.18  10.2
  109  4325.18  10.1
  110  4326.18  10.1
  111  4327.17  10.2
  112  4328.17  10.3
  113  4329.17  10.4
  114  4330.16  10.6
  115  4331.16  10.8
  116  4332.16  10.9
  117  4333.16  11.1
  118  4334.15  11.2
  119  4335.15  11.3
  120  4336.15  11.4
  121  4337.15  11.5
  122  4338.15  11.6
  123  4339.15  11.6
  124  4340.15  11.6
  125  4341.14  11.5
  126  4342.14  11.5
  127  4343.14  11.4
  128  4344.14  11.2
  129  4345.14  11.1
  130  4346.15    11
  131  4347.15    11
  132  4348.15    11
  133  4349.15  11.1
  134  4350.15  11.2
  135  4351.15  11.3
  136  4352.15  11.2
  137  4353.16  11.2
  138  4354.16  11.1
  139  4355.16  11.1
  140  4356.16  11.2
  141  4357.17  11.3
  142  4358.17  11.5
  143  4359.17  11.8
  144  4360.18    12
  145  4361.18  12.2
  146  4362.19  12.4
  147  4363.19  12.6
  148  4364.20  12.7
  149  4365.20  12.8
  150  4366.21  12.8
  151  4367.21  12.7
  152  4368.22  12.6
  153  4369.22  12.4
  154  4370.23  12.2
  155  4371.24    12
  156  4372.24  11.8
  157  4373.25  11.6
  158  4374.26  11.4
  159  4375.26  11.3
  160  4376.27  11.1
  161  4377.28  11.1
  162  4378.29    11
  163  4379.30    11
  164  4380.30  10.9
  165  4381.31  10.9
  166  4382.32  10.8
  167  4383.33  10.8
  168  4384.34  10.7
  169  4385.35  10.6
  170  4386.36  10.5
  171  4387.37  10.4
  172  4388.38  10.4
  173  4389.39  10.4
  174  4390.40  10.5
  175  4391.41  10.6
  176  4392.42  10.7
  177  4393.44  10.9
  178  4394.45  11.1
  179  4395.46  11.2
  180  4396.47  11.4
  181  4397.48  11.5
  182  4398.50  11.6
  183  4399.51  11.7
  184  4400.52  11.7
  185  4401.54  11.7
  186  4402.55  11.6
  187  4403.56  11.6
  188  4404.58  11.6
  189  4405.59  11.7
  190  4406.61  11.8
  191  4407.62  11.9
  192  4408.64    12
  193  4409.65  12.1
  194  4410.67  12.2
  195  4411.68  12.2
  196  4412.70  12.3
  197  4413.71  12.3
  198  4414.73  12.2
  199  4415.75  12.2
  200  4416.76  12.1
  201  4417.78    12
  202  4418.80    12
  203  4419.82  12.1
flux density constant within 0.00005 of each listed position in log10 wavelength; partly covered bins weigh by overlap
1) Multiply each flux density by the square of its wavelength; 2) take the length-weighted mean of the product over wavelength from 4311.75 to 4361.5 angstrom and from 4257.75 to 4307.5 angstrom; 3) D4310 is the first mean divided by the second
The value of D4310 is 1.2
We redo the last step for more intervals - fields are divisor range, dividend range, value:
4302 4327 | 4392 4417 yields 1.35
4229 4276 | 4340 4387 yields 1.15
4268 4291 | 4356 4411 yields 1.25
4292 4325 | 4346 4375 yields 1.33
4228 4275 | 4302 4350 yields 0.99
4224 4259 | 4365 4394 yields 1.16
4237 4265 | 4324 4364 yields 1.07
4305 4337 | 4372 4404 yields 1.17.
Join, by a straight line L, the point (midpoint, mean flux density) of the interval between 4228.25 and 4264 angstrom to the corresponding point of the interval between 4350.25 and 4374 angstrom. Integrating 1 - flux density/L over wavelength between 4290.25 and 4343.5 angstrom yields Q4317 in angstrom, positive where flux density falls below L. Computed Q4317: 7.7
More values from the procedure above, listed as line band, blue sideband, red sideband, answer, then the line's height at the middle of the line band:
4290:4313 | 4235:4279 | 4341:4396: 5.0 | 10.9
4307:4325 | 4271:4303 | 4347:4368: 1.6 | 10.4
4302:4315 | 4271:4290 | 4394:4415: 2.8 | 10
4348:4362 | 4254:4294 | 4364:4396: -0.5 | 11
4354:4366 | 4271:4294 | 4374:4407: -1.4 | 10.7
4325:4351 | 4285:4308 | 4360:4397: -2.1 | 10.2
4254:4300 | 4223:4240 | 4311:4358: 0.5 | 10.2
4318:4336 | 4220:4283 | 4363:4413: 0.6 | 10.9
